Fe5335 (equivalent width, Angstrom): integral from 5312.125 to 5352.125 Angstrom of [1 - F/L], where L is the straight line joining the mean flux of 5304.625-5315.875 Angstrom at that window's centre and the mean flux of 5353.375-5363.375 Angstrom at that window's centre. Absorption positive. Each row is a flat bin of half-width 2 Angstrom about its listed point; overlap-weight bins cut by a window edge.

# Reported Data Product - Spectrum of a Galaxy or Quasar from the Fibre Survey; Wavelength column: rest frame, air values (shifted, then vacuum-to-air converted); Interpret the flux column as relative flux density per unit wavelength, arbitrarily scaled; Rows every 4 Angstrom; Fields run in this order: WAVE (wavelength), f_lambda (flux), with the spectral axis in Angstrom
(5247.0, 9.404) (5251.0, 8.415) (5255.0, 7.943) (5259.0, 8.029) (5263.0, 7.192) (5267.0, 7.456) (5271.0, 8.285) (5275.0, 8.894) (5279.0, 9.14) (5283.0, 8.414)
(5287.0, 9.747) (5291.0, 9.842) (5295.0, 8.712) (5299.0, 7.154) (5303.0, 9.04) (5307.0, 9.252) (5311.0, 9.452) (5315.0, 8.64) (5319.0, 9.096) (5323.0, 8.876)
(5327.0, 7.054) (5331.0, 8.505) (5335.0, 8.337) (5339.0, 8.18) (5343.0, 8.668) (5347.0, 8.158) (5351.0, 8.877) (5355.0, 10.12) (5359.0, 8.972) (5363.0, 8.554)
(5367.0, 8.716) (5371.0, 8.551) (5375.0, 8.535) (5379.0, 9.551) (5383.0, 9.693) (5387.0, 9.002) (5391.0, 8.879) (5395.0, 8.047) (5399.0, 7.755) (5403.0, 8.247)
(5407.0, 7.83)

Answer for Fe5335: 3.3 Angstrom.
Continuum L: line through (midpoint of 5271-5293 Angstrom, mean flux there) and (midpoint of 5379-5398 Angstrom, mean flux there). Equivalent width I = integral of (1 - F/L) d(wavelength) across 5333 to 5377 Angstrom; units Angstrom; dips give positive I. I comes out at 1.4 Angstrom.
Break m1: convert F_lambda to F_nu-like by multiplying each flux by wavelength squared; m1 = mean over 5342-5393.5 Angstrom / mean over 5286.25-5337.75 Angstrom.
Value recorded 1.0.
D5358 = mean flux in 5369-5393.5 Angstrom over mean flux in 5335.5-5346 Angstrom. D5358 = 1.1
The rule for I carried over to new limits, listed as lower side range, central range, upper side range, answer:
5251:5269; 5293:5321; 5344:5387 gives -1.6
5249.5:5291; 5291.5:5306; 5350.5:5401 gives 0.0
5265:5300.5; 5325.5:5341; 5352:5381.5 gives 1.4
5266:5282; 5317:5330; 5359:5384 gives 0.5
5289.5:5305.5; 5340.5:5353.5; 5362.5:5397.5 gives 0.2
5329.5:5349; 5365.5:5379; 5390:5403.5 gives -0.8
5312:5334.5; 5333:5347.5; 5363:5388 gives 0.5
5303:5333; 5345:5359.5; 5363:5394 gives -0.3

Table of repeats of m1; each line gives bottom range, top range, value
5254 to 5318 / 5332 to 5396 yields 1.06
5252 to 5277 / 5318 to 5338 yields 1.07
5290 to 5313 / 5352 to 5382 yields 1.04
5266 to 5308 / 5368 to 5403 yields 1.04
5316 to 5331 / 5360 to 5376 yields 1.05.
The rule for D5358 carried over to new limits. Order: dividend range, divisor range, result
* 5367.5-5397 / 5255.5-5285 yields 1.09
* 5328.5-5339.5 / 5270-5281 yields 0.94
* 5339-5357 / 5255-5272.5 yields 1.14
